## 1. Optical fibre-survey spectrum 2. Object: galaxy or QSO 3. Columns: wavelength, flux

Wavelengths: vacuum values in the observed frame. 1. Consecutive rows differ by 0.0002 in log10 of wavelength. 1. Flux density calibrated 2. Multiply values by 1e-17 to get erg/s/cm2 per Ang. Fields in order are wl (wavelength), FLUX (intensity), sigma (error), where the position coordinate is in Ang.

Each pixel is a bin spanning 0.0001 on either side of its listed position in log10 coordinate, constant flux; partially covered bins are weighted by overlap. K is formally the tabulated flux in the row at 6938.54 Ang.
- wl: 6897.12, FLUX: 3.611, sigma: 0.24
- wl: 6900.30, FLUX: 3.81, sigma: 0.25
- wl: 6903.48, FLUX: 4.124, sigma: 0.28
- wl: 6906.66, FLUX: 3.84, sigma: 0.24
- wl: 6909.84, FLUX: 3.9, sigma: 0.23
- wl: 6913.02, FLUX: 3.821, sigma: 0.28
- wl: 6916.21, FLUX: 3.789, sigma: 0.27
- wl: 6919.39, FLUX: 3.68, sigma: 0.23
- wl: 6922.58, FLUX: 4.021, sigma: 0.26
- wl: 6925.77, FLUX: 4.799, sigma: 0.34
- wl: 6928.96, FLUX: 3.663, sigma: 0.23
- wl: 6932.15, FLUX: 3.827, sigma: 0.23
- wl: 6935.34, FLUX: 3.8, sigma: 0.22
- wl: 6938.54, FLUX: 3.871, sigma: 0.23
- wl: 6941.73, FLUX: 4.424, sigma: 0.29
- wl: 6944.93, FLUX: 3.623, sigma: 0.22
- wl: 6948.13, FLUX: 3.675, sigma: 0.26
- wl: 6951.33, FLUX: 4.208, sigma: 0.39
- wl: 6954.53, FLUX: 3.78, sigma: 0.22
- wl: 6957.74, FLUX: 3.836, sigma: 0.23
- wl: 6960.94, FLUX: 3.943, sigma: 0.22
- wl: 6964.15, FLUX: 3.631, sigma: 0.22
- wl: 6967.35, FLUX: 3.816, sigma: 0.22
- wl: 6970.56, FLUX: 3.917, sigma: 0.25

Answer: 3.871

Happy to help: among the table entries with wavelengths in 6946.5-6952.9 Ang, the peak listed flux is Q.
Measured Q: 4.208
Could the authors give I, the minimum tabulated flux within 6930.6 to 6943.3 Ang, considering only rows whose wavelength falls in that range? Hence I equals 3.8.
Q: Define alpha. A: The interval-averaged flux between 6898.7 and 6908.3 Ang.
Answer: 3.92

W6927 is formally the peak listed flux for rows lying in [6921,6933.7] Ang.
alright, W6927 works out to 4.799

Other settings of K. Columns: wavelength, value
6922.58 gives 4.021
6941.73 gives 4.424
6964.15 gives 3.631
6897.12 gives 3.611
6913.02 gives 3.821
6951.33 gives 4.208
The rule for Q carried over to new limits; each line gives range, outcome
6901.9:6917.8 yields 4.124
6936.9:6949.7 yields 4.424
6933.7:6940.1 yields 3.871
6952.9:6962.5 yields 3.943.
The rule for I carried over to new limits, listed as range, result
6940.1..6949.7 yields 3.623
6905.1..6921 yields 3.68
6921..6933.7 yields 3.663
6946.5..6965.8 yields 3.631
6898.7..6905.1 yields 3.81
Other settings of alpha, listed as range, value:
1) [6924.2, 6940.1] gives 3.99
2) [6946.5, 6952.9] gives 3.94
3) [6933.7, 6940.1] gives 3.83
